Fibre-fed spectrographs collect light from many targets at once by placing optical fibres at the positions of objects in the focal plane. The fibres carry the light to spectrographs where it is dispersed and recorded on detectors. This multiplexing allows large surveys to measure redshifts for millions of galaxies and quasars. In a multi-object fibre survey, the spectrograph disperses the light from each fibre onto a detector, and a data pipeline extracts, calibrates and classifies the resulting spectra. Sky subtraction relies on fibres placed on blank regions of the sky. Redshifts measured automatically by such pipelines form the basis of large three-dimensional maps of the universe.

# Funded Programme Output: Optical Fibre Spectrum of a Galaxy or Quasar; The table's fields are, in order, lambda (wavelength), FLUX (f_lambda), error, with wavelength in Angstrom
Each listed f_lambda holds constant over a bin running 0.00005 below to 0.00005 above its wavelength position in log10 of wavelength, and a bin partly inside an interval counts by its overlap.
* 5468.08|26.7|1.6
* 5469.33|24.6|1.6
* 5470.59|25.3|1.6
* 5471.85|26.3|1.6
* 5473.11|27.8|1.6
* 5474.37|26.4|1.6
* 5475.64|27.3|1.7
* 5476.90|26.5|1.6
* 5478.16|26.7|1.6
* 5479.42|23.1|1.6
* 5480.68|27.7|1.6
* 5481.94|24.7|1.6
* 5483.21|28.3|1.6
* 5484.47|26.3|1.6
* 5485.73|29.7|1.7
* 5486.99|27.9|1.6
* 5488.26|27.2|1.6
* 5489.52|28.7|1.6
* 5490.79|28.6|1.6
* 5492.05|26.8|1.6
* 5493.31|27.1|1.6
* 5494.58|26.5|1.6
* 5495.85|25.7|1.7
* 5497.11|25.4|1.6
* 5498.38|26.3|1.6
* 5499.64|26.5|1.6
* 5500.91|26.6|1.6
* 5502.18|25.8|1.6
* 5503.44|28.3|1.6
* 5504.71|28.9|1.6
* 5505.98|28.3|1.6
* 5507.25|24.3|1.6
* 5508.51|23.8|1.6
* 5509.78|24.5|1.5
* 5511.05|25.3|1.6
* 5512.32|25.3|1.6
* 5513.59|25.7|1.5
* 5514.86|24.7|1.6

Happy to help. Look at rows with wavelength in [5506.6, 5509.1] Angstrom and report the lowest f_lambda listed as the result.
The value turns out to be 23.8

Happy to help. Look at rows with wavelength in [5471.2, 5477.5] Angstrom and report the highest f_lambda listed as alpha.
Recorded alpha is 27.8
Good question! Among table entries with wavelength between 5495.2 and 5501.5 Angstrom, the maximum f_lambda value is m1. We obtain 26.6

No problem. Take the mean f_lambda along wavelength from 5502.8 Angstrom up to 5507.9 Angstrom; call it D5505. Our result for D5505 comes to 27.5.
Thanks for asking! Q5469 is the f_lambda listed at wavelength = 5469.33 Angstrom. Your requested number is 24.6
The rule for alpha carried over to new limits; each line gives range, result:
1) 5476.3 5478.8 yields 26.7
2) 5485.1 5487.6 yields 29.7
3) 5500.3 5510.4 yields 28.9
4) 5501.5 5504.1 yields 28.3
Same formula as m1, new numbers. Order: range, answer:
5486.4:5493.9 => 28.7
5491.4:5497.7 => 27.1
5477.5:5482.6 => 27.7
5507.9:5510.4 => 24.5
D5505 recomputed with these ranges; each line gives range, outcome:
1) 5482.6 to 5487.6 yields 28.1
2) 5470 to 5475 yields 26.5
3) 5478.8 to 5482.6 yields 25.2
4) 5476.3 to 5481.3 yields 26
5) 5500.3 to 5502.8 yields 26.2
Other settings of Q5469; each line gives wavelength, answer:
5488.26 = 27.2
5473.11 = 27.8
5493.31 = 27.1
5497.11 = 25.4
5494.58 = 26.5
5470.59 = 25.3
